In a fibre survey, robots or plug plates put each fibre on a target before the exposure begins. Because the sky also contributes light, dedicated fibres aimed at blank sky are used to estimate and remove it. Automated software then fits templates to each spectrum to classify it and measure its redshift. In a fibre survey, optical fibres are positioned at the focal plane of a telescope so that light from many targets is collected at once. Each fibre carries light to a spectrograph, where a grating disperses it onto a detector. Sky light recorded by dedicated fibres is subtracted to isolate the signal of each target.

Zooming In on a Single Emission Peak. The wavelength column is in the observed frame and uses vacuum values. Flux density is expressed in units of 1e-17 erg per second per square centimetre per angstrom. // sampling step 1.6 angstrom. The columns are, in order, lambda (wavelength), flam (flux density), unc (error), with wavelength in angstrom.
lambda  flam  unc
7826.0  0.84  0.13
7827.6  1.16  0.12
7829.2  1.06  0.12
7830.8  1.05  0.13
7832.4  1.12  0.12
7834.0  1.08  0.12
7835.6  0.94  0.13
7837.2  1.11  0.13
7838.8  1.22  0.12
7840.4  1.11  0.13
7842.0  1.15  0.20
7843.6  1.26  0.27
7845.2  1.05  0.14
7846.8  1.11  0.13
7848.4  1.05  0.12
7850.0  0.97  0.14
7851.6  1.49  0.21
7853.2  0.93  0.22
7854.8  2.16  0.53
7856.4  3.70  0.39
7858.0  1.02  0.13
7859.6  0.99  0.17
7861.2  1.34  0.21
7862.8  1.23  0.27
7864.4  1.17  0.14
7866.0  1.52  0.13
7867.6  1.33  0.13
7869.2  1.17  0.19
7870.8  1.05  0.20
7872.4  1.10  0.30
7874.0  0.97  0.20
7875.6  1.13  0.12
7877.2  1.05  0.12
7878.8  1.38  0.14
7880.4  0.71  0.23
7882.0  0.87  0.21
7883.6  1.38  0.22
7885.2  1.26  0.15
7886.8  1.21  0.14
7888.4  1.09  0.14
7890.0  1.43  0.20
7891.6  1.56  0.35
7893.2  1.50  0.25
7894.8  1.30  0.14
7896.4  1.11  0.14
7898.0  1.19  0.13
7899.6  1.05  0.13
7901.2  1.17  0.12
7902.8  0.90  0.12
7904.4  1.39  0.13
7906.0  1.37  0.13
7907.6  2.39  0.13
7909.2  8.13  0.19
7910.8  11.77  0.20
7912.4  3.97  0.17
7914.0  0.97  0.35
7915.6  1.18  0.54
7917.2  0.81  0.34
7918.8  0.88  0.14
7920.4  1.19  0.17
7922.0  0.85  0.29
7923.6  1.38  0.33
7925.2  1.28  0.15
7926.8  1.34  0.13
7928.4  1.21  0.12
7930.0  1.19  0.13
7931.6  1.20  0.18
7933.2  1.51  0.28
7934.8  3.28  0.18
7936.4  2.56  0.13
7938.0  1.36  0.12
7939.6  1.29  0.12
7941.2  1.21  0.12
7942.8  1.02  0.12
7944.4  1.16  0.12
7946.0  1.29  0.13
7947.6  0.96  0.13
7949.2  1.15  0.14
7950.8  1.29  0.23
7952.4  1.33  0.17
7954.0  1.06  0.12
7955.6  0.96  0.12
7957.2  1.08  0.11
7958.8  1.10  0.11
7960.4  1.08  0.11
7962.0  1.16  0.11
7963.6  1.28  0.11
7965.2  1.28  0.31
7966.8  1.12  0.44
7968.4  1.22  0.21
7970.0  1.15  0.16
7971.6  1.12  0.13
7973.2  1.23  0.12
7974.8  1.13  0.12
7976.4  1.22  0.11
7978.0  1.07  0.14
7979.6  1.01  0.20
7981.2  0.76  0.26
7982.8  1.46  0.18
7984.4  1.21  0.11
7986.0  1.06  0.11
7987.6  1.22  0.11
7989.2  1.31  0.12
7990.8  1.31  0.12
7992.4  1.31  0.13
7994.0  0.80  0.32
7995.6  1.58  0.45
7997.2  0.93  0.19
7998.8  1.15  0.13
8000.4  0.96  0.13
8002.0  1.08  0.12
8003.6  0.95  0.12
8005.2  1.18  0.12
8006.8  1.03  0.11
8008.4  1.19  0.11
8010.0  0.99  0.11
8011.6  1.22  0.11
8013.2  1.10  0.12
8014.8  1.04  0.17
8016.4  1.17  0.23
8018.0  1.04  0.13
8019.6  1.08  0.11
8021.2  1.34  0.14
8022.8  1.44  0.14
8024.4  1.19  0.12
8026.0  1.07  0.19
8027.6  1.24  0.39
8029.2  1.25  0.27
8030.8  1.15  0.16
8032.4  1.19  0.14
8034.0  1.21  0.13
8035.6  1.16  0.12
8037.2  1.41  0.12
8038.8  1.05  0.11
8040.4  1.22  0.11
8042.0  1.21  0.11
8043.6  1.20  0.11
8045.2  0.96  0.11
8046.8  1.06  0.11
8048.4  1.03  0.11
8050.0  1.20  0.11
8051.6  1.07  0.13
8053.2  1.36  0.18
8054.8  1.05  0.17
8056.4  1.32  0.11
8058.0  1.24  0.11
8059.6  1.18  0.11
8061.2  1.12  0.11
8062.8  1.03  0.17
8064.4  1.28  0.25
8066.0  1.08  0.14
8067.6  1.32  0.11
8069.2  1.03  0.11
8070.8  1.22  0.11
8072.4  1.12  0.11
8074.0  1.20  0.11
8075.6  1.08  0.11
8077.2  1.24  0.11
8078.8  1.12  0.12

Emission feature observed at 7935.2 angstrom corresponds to [N II]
